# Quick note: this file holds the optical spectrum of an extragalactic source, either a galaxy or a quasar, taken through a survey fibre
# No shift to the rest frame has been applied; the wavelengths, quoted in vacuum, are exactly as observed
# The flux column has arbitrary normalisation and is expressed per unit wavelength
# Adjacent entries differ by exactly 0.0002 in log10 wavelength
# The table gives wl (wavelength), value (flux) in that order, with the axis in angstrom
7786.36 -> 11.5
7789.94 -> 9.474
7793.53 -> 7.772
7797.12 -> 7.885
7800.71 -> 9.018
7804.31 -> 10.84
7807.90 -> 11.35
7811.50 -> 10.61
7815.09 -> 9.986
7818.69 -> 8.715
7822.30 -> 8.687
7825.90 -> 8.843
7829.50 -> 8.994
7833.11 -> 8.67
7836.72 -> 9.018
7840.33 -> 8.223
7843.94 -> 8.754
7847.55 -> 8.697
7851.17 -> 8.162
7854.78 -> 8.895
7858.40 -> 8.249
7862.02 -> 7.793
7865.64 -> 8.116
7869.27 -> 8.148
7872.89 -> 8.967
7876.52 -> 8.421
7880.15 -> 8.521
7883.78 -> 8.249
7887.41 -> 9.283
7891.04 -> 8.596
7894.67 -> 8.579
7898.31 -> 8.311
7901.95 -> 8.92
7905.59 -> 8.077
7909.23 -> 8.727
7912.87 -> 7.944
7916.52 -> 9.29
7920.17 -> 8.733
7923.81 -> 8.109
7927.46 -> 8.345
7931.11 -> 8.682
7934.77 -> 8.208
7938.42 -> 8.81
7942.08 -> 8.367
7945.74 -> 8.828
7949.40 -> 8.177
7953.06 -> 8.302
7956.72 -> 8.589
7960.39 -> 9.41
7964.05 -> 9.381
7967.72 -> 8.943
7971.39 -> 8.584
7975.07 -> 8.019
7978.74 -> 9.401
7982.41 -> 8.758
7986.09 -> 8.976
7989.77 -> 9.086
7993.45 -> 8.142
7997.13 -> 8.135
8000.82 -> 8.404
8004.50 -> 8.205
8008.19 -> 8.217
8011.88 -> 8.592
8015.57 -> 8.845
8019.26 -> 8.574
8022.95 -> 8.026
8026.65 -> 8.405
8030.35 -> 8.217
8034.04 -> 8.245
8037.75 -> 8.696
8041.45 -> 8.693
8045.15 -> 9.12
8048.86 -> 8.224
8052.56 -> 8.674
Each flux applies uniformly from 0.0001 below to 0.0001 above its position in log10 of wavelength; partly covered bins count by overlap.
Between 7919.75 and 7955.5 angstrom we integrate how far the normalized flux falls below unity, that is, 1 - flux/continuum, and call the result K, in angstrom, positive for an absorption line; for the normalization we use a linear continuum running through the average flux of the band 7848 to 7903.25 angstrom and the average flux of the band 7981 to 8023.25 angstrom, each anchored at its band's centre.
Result 0.2 angstrom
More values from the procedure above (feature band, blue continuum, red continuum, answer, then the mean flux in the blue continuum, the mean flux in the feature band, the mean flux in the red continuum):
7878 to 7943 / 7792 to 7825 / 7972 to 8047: 3.13 angstrom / 9.43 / 8.54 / 8.54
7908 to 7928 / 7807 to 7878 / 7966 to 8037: 0.35 angstrom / 8.83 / 8.53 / 8.52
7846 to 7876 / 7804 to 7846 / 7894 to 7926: 2.04 angstrom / 9.34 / 8.38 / 8.52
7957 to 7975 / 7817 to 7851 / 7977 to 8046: -0.71 angstrom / 8.7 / 8.93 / 8.56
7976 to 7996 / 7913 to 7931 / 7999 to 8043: -0.79 angstrom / 8.56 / 8.81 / 8.43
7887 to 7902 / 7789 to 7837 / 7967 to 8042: 0.49 angstrom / 9.28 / 8.67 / 8.52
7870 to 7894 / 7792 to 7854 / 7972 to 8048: 0.70 angstrom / 9.07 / 8.65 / 8.53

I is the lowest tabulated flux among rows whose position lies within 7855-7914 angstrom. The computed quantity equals 7.793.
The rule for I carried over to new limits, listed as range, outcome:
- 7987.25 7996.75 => 8.142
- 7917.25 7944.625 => 8.109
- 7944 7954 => 8.177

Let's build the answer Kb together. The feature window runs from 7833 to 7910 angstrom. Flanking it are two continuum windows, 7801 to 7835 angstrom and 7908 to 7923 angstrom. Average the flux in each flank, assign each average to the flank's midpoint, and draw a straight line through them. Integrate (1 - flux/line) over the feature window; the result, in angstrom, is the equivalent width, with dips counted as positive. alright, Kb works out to 4.71 angstrom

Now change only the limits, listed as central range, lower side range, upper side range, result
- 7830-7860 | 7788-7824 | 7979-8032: 2.13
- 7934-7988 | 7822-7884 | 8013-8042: -1.56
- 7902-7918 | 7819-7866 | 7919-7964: 0.07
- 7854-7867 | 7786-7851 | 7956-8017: 1.23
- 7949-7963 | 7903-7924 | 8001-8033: -0.40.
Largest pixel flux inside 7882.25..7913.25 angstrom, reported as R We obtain 9.283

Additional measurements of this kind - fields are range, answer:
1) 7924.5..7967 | 9.41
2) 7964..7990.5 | 9.401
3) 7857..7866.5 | 8.249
